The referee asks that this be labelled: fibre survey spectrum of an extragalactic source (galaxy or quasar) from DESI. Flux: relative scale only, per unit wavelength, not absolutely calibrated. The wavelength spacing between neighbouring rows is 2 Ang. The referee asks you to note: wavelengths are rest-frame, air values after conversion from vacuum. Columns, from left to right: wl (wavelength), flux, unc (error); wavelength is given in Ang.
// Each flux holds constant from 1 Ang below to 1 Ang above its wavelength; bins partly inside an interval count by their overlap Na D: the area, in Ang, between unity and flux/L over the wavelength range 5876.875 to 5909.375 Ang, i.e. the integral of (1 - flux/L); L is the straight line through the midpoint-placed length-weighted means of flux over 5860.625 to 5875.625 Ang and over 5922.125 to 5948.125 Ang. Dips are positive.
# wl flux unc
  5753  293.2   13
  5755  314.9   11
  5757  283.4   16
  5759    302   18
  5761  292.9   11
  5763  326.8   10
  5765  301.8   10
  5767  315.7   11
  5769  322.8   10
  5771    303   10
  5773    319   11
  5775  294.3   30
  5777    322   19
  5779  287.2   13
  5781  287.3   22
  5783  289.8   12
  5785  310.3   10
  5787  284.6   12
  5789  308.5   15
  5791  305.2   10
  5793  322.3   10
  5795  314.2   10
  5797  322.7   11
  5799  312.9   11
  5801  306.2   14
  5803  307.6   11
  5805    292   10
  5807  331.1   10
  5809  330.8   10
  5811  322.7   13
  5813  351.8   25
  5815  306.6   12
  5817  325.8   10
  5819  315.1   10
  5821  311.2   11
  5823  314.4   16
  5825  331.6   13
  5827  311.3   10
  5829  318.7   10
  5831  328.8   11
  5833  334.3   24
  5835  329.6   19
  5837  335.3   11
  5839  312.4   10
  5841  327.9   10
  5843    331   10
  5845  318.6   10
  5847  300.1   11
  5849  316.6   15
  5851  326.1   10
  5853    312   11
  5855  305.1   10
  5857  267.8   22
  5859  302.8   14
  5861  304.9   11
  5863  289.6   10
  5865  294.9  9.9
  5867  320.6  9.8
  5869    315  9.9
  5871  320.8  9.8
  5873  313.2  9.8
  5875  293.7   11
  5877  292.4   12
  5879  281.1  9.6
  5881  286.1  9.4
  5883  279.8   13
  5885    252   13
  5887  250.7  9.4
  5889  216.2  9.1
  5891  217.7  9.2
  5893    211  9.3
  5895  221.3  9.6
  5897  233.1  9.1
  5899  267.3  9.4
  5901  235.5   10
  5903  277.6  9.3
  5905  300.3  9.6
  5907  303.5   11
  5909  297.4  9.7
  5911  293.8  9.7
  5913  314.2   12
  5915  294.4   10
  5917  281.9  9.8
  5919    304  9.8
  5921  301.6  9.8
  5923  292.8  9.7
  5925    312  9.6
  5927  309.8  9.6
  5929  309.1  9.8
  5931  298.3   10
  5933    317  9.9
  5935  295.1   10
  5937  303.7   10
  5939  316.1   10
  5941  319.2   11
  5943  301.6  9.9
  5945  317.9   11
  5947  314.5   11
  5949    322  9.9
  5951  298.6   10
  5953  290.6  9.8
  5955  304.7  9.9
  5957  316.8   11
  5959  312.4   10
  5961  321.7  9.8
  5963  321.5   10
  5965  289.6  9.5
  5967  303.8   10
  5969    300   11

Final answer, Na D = 5.2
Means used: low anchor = 307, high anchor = 308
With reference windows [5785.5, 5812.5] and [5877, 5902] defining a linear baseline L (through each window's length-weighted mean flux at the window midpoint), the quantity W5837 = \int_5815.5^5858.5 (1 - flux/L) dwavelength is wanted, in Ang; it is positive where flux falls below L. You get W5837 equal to -4.8 Ang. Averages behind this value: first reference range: 313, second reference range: 248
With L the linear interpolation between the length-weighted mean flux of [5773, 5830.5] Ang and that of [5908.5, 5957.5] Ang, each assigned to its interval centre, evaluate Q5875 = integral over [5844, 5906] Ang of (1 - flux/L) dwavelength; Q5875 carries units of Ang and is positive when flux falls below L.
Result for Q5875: 5.4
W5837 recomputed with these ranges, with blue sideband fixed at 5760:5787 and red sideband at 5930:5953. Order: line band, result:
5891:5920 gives 3.4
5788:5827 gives -1.5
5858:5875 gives 0.0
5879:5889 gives 1.4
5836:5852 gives -0.8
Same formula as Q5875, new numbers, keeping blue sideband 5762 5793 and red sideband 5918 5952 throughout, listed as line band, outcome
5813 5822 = -0.37 Ang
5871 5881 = 0.34 Ang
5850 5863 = 0.20 Ang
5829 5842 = -0.88 Ang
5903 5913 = 0.30 Ang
